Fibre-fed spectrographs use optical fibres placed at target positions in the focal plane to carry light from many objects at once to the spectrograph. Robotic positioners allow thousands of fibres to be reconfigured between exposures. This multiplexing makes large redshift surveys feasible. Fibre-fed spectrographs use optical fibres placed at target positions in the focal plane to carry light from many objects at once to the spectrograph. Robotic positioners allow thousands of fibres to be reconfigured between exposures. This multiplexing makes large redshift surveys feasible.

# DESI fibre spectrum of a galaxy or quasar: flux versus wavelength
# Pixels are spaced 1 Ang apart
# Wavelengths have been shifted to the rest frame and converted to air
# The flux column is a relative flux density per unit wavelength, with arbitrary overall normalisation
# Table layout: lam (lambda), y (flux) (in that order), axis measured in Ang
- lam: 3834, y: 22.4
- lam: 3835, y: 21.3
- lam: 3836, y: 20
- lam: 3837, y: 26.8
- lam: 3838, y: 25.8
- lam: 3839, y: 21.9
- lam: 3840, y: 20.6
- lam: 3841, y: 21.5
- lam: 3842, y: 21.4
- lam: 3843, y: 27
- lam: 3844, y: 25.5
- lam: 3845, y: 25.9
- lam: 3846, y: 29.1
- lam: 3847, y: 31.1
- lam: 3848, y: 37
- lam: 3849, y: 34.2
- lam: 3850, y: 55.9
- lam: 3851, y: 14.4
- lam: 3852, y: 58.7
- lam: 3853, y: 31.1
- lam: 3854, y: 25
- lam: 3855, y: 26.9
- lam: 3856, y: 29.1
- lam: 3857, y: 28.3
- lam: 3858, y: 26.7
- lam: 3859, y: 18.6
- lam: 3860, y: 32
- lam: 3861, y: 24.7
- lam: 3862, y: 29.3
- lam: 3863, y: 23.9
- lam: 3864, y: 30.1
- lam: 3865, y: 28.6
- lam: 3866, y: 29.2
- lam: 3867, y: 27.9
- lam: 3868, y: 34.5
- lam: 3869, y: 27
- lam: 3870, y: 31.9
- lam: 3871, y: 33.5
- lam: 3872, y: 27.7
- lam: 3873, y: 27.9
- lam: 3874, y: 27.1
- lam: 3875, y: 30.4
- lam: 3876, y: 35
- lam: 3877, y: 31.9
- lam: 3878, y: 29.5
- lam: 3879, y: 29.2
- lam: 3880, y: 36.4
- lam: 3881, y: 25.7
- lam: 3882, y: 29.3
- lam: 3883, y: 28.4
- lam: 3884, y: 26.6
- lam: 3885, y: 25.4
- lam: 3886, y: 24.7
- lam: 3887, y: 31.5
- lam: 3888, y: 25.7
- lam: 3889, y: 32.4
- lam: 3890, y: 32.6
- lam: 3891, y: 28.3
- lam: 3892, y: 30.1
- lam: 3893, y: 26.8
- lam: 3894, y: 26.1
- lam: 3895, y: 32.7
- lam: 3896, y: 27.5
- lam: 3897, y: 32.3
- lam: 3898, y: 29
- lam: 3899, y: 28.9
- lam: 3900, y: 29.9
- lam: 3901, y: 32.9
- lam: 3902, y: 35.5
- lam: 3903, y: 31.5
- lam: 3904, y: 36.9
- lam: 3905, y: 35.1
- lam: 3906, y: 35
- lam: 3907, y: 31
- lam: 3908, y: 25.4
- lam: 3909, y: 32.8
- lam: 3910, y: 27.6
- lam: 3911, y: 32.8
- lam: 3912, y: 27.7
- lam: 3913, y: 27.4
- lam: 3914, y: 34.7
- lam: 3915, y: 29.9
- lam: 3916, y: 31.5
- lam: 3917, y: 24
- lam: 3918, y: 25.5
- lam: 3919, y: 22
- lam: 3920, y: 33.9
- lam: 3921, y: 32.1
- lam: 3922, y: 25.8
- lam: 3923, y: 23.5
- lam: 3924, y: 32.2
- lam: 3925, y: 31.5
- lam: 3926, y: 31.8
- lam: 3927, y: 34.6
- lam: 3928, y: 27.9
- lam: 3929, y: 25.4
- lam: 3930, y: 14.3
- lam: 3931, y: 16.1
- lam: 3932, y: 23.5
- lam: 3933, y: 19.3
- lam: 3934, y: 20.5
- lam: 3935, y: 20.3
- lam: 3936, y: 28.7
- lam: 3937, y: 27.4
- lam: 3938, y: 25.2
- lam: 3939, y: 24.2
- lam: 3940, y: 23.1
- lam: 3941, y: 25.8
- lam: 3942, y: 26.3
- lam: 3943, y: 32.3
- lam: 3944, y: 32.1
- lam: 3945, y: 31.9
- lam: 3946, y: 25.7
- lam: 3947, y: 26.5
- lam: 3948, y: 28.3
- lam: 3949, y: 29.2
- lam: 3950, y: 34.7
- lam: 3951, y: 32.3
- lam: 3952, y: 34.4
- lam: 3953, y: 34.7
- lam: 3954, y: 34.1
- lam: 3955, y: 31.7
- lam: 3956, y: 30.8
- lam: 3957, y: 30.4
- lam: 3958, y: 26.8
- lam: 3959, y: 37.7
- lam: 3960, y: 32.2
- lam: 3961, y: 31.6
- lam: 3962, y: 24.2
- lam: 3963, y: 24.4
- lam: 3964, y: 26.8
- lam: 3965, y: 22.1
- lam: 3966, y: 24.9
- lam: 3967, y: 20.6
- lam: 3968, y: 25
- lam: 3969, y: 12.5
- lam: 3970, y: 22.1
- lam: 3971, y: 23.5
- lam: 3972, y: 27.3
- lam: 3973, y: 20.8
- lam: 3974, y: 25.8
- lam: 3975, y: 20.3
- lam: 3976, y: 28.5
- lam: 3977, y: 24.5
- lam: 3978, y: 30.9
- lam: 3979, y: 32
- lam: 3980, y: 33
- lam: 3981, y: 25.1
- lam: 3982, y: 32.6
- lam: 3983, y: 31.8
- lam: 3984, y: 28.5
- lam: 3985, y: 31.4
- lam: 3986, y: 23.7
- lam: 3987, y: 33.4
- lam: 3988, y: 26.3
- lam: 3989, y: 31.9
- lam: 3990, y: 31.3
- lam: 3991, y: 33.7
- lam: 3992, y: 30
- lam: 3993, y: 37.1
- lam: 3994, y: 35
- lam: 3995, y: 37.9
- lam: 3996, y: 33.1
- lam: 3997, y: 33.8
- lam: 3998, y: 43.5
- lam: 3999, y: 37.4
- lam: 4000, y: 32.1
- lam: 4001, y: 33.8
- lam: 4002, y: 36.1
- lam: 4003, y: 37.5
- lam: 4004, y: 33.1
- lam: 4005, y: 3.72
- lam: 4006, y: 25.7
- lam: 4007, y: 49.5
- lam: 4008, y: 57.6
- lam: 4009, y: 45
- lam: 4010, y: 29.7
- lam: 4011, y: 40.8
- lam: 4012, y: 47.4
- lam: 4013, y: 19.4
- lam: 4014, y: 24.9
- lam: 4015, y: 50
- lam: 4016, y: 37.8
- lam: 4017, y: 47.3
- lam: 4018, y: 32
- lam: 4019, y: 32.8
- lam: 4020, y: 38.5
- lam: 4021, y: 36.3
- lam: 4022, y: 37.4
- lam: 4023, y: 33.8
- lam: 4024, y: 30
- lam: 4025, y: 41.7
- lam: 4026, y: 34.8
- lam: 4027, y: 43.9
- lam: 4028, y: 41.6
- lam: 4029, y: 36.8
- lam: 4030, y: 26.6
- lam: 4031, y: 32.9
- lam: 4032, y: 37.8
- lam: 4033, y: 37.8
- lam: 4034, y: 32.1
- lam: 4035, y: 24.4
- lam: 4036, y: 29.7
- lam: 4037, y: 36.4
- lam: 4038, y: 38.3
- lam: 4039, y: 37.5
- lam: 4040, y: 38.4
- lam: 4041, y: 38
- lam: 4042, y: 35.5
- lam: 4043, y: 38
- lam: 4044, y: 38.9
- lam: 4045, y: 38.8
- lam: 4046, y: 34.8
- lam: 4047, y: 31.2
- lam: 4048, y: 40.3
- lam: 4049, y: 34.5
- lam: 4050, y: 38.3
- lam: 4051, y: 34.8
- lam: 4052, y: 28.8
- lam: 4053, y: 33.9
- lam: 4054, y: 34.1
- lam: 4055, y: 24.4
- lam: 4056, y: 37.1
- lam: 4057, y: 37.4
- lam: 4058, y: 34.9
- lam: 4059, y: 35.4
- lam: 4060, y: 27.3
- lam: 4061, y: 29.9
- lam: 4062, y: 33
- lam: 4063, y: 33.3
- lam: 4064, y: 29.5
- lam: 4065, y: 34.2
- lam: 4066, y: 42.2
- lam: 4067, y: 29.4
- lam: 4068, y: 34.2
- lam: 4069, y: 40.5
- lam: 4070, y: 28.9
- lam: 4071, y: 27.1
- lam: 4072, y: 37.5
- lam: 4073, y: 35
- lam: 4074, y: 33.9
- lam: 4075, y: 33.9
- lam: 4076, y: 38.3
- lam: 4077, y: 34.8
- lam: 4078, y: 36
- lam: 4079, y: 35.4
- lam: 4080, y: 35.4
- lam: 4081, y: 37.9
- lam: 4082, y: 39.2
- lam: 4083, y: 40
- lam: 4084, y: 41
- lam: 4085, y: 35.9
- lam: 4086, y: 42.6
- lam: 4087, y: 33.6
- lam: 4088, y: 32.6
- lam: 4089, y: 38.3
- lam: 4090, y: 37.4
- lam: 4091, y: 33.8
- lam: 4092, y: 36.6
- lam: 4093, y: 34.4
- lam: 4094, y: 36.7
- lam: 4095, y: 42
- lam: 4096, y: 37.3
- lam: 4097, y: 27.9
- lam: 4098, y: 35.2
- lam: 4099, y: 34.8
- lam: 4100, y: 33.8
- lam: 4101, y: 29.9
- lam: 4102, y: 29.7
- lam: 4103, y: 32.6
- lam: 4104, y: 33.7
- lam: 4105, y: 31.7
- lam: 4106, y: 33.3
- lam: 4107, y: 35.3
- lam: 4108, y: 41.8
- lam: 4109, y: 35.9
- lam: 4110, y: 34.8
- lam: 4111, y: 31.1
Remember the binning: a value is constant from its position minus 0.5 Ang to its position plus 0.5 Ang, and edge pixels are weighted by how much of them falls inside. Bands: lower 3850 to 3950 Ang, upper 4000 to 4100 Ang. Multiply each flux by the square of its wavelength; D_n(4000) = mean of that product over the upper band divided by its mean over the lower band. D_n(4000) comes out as 1.32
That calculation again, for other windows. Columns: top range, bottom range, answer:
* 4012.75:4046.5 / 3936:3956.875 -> 1.27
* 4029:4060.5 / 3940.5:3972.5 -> 1.28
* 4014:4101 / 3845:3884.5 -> 1.29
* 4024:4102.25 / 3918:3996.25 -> 1.32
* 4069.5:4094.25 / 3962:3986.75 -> 1.46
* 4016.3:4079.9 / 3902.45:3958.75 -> 1.30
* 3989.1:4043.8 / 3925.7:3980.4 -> 1.37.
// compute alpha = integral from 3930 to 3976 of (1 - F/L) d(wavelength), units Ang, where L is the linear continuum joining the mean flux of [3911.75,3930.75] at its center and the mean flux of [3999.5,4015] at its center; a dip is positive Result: 6.1 Ang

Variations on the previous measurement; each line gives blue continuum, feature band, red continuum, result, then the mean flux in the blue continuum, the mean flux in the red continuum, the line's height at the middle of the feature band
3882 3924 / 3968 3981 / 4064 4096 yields 2.87 Ang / 29.6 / 36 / 32.2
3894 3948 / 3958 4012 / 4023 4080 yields 1.69 Ang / 28.3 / 34.7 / 31.4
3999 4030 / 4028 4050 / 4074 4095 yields 0.62 Ang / 36.2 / 36.8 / 36.4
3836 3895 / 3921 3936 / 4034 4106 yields 2.74 Ang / 29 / 34.8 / 30.8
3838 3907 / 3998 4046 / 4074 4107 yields -3.39 Ang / 29.7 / 35.5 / 33.6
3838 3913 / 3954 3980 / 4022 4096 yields 4.70 Ang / 29.6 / 35.3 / 32.5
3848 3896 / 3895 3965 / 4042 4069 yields 5.41 Ang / 29.9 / 34.3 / 31.3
